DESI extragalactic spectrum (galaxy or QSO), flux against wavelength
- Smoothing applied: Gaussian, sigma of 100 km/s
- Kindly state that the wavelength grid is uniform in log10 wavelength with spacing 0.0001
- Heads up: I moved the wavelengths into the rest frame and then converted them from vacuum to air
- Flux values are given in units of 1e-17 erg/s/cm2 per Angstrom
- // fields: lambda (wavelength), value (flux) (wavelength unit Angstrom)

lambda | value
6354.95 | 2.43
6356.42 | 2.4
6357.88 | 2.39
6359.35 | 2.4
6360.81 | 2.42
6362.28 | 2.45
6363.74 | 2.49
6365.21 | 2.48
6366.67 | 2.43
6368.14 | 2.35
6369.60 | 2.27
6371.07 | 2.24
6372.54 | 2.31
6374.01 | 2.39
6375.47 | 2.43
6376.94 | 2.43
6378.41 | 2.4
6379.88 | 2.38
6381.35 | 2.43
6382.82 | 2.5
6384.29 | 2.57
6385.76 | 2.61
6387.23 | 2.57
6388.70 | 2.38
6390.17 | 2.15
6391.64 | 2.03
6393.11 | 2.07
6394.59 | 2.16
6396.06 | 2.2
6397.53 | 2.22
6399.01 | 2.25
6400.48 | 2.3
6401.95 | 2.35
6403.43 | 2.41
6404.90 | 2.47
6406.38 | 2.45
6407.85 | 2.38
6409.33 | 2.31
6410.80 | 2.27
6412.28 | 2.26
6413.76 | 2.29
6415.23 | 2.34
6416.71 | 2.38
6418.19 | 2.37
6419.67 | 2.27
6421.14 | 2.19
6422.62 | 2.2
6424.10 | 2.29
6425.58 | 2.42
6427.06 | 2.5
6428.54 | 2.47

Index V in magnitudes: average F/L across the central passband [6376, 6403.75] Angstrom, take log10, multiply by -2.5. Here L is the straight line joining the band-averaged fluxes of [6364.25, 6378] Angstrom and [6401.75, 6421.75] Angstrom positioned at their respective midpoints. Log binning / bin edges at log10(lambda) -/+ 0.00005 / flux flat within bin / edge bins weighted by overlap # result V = 0.01 mag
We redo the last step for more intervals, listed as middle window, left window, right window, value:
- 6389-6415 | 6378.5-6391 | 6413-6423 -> 0.04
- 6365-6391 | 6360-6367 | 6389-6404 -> -0.03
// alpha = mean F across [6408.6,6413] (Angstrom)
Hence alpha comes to 2.28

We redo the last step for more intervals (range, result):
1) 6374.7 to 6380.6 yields 2.41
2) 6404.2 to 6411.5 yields 2.38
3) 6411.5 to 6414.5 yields 2.28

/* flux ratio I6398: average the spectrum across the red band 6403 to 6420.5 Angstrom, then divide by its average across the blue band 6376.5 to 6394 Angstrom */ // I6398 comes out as 0.99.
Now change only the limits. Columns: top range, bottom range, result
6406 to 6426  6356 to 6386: 0.96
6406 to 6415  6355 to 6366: 0.96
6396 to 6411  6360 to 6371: 0.97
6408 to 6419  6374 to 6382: 0.96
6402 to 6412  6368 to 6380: 1.01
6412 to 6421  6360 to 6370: 0.96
